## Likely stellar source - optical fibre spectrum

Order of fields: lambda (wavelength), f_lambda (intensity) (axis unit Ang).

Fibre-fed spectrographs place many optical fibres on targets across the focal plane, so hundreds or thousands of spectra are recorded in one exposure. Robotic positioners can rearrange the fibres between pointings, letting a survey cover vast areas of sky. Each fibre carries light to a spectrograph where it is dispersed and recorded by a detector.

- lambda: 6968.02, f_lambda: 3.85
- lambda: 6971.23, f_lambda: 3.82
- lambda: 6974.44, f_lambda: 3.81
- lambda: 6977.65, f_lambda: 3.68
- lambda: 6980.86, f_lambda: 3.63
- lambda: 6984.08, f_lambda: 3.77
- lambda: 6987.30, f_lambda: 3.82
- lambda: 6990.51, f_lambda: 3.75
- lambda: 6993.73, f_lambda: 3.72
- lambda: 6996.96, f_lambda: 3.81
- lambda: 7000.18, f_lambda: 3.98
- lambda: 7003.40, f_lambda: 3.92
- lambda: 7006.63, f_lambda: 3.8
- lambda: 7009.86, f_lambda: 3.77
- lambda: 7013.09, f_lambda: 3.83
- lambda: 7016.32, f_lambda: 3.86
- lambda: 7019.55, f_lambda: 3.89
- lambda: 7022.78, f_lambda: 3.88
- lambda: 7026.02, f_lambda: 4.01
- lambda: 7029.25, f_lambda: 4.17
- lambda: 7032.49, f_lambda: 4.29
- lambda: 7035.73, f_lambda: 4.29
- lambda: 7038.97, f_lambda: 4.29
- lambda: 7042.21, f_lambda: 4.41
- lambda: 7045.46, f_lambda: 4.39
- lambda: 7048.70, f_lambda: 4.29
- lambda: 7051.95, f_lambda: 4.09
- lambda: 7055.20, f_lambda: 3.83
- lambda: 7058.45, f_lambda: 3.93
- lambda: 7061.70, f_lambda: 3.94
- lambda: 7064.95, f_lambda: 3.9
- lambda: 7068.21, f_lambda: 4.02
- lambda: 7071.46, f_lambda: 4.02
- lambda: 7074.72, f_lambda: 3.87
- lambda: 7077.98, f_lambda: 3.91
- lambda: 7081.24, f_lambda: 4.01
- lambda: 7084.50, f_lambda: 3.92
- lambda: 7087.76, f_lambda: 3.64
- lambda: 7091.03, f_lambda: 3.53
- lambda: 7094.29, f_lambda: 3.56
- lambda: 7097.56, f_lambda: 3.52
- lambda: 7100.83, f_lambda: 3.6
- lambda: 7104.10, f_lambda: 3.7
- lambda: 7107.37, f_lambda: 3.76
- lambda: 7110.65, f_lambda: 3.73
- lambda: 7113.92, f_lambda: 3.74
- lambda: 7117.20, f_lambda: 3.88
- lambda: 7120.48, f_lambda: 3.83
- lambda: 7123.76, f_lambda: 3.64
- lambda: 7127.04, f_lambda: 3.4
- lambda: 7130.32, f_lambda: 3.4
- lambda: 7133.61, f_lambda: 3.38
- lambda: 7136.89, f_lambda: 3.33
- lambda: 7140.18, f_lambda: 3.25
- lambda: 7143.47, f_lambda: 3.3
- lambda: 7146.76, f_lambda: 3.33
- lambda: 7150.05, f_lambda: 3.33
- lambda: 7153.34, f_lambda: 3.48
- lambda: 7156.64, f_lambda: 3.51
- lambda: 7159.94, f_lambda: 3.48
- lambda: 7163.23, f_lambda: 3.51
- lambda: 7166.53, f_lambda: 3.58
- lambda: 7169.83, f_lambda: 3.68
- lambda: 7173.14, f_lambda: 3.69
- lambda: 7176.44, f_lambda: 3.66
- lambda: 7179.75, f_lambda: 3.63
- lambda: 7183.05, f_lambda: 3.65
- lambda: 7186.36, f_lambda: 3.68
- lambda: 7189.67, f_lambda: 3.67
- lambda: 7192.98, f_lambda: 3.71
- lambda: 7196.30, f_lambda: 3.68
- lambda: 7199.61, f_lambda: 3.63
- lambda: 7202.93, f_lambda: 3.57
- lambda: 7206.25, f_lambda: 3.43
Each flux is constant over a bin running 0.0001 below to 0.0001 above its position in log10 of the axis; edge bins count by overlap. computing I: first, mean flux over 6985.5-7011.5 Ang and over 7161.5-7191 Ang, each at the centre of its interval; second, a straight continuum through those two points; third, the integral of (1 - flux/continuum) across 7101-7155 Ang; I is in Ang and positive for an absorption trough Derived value 2.30 Ang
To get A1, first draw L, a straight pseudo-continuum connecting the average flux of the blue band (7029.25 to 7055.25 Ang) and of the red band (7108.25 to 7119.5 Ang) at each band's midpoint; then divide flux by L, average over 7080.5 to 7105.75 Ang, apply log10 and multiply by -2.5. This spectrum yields 0.070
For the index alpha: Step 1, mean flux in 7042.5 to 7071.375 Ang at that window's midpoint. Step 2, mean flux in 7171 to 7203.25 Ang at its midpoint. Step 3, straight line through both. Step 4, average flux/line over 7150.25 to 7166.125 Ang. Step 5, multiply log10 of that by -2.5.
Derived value 0.08 mag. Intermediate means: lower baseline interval 4.06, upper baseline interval 3.66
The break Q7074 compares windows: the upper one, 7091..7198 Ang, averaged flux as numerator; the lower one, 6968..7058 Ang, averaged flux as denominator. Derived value 0.9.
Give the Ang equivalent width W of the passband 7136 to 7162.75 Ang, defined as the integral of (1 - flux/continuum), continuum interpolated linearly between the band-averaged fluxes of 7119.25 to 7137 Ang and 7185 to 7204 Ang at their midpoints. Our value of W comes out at 1.3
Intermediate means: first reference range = 3.5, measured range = 3.38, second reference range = 3.66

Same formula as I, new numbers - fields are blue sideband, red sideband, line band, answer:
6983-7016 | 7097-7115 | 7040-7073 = -3.0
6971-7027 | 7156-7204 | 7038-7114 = -3.3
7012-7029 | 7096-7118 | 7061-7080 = -0.8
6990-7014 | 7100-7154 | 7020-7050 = -3.7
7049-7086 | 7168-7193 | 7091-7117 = 1.4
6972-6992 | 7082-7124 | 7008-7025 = -0.5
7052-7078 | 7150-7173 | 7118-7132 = 0.4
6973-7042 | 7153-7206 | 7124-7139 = 1.2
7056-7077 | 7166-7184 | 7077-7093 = 0.4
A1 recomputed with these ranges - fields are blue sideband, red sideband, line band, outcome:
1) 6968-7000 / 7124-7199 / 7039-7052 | -0.172 mag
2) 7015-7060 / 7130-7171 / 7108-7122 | -0.043 mag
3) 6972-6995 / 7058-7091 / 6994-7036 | -0.041 mag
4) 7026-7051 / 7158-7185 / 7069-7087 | 0.039 mag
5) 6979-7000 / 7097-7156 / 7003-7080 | -0.099 mag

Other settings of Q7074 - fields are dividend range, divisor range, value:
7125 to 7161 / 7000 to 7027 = 0.87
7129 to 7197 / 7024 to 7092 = 0.87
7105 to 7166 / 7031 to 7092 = 0.87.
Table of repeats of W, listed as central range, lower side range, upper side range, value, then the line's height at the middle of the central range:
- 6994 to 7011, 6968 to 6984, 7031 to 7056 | 0.4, 3.95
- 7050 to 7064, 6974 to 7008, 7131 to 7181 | -1.1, 3.66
